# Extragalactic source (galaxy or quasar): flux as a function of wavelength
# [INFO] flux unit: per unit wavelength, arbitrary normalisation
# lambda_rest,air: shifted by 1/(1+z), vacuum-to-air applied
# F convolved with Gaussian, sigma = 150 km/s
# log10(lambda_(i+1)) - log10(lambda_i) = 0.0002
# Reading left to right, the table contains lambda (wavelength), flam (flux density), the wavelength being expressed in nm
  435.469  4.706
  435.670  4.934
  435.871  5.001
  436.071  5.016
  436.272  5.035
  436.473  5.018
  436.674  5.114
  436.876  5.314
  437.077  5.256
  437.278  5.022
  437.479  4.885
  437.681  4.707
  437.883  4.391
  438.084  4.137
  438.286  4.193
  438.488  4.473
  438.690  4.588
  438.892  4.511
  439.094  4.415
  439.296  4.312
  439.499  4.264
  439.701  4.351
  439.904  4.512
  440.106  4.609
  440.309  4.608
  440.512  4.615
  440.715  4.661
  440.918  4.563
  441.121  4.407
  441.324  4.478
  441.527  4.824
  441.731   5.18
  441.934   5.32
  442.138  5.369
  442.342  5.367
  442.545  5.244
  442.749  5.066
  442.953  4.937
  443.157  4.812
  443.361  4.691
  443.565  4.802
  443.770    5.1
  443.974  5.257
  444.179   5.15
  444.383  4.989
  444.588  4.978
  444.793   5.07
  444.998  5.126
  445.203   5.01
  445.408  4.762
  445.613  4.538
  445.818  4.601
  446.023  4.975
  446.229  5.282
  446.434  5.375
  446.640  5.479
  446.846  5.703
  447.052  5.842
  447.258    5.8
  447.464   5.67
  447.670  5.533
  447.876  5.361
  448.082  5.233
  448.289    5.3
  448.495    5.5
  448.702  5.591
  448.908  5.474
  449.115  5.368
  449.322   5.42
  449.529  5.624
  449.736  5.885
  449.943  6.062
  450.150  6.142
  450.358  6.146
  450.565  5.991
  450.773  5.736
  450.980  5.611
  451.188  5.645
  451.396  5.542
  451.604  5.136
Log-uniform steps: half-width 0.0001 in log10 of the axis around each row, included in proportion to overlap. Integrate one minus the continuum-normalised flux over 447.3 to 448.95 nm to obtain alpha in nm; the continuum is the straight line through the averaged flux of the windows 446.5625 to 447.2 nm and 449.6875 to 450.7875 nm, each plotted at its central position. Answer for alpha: 0.10 nm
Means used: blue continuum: 5.69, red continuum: 6.02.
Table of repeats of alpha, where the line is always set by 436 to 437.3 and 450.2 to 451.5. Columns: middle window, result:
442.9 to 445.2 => 0.199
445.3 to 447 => 0.140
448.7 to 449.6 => 0.036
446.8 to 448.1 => 0.004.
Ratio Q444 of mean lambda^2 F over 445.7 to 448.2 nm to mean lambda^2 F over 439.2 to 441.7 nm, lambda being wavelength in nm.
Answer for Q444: 1.23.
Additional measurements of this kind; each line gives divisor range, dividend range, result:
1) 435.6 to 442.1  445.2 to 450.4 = 1.20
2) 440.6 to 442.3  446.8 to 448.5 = 1.17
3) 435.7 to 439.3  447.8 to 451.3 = 1.26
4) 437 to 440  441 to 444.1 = 1.12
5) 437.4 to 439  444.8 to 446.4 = 1.14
